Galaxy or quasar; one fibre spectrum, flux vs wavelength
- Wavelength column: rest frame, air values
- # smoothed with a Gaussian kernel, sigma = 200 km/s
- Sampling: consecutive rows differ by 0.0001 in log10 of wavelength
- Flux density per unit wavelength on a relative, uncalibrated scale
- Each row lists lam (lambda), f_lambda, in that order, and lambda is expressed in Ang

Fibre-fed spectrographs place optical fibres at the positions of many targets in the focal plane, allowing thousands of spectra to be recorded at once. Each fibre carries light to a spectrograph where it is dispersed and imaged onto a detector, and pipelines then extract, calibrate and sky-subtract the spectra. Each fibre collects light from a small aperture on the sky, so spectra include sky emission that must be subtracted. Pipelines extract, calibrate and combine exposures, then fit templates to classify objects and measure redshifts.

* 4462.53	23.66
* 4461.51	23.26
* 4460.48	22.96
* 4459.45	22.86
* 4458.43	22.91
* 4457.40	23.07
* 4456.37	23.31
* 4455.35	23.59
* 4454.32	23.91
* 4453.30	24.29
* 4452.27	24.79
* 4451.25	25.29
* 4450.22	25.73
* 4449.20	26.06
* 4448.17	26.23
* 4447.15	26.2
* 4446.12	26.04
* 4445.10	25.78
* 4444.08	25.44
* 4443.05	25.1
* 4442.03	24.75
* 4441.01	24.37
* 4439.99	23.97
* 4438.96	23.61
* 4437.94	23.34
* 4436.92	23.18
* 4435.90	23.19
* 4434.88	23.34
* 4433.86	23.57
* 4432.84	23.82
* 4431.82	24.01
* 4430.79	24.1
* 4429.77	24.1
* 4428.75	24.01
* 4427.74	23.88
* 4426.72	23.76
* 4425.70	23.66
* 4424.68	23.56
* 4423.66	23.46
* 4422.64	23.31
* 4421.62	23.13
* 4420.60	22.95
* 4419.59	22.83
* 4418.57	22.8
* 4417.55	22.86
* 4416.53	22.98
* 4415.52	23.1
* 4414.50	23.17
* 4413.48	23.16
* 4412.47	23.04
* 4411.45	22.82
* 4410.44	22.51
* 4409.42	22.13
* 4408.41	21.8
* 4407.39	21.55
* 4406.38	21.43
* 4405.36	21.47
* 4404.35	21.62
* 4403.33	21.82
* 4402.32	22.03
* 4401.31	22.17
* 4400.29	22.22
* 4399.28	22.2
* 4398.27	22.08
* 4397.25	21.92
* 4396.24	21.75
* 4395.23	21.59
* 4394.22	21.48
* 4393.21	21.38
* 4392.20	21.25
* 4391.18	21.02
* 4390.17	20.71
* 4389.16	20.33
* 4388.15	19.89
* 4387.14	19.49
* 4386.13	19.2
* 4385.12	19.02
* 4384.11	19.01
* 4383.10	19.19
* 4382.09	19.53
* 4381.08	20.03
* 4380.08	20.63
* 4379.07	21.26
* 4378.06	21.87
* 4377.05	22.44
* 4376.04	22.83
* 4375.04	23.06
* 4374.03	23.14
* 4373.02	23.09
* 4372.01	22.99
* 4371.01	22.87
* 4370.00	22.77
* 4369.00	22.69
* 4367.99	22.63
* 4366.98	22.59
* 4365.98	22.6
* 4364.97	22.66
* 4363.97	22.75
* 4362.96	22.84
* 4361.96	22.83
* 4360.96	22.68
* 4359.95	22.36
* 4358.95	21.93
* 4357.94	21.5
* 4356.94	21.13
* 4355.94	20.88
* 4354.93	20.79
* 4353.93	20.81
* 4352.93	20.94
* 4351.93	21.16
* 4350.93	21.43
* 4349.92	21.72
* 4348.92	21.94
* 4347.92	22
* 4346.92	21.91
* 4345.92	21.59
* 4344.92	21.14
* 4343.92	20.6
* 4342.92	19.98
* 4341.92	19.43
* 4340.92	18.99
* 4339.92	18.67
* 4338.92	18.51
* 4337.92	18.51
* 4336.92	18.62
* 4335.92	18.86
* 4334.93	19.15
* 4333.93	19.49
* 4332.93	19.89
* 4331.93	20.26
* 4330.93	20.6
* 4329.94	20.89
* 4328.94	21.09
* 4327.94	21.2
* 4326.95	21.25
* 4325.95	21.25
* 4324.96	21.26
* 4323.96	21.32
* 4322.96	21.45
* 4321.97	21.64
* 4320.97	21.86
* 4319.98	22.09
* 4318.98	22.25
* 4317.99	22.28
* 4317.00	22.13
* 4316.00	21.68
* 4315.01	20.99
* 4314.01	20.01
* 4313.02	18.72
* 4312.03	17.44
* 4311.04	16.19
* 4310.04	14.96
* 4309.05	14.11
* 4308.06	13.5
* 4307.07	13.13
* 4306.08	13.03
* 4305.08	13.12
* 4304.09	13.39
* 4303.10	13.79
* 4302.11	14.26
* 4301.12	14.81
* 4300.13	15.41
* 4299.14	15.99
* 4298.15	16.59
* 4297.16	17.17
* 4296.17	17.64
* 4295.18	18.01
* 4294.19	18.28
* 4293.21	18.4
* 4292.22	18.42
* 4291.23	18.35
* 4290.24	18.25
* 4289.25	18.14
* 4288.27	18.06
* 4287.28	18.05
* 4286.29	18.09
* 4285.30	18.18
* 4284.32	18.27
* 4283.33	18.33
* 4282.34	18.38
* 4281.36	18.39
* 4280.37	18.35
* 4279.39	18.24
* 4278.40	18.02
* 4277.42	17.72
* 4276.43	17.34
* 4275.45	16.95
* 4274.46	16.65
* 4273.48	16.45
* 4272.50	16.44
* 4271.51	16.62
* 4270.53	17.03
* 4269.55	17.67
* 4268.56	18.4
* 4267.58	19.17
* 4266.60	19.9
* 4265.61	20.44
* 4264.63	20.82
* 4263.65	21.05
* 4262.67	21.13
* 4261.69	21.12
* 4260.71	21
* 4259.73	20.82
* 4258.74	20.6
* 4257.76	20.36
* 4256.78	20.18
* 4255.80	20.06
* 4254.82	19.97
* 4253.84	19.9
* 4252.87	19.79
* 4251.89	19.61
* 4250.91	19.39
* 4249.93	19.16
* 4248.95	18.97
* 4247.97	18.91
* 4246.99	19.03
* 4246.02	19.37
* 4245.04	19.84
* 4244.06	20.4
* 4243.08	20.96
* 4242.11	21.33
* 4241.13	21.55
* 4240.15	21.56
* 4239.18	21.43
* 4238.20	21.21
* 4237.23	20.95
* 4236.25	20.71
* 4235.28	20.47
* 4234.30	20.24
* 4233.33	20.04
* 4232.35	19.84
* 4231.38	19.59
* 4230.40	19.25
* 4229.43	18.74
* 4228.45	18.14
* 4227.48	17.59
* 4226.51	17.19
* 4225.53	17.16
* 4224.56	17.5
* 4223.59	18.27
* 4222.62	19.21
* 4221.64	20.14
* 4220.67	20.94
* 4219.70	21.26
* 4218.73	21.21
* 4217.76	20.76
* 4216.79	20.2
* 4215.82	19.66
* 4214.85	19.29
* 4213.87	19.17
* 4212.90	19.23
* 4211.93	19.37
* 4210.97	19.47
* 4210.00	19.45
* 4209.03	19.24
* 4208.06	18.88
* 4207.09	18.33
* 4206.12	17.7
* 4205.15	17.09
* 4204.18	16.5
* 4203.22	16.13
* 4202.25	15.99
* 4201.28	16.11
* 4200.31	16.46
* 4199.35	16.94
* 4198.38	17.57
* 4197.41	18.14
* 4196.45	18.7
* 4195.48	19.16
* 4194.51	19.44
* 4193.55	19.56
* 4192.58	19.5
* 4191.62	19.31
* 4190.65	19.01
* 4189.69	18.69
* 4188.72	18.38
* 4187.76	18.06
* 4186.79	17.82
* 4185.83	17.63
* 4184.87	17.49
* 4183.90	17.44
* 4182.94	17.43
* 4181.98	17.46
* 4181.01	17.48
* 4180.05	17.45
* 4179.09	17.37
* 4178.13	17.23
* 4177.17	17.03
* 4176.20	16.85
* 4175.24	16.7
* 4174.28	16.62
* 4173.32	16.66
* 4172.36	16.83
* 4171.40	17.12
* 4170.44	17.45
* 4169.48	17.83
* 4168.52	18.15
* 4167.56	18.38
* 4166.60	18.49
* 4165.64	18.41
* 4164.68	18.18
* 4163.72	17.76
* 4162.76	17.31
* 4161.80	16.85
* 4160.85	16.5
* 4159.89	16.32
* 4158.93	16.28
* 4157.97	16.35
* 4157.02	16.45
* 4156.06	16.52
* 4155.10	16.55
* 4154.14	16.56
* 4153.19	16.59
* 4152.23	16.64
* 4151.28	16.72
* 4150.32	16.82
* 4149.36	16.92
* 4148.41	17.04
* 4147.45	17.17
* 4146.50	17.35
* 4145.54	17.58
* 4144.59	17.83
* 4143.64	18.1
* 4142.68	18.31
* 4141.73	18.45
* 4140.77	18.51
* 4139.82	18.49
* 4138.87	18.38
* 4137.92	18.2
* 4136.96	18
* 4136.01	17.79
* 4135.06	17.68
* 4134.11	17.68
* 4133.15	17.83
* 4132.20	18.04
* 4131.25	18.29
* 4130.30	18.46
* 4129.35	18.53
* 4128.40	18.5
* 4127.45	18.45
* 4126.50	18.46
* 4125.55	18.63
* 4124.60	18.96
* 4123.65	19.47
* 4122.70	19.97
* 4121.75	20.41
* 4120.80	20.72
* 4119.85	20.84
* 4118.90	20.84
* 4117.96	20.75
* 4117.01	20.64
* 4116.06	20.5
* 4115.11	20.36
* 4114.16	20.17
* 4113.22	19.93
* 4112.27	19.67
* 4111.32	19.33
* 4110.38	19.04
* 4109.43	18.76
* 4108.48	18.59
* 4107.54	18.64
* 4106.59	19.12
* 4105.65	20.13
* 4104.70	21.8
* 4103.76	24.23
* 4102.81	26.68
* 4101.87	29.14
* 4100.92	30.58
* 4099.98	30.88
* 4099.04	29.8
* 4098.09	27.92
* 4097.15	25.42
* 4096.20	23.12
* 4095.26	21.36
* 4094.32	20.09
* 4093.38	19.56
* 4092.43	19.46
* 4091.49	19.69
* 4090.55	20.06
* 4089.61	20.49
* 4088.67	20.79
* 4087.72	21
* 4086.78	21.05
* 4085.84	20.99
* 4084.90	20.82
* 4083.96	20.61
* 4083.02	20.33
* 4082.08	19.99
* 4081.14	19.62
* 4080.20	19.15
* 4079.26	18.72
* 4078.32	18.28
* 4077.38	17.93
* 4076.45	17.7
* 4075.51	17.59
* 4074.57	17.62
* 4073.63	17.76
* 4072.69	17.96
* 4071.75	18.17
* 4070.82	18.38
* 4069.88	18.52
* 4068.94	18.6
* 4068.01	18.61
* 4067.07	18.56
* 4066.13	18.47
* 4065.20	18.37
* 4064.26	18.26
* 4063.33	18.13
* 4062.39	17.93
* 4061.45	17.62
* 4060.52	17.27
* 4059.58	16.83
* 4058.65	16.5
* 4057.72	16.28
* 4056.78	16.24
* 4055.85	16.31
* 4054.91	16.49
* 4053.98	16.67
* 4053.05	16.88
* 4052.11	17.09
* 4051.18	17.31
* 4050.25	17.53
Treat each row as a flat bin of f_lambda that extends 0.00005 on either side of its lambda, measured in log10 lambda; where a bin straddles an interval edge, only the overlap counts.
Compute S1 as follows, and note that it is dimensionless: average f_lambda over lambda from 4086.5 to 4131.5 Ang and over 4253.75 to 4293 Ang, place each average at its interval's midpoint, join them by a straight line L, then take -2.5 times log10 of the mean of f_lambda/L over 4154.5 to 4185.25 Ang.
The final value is 0.18 mag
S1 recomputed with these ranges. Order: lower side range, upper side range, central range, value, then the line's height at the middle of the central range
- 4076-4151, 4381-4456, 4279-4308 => 0.28 mag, 21.7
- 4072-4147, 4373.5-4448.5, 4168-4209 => 0.18 mag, 20.8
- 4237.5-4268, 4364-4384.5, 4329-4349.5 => 0.07 mag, 21.5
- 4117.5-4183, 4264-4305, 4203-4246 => -0.11 mag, 17.6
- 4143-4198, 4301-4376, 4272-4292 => 0.09 mag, 19.3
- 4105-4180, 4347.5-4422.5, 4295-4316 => 0.28 mag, 20.6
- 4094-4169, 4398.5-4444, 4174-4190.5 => 0.15 mag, 20.1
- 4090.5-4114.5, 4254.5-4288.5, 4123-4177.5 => 0.22 mag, 21.4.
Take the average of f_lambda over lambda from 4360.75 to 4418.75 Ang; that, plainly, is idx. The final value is 21.8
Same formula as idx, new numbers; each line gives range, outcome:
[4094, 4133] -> 21.3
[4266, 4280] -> 17.6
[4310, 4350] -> 20.4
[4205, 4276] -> 19.5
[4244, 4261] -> 19.8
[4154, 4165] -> 16.8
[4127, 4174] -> 17.5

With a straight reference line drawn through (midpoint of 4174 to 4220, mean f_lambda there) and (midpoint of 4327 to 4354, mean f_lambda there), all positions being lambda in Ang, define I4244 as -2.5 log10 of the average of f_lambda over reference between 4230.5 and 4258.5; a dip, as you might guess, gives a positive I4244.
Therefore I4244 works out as -0.068 mag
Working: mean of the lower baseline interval 18.2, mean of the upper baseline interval 20.4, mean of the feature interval 20.2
